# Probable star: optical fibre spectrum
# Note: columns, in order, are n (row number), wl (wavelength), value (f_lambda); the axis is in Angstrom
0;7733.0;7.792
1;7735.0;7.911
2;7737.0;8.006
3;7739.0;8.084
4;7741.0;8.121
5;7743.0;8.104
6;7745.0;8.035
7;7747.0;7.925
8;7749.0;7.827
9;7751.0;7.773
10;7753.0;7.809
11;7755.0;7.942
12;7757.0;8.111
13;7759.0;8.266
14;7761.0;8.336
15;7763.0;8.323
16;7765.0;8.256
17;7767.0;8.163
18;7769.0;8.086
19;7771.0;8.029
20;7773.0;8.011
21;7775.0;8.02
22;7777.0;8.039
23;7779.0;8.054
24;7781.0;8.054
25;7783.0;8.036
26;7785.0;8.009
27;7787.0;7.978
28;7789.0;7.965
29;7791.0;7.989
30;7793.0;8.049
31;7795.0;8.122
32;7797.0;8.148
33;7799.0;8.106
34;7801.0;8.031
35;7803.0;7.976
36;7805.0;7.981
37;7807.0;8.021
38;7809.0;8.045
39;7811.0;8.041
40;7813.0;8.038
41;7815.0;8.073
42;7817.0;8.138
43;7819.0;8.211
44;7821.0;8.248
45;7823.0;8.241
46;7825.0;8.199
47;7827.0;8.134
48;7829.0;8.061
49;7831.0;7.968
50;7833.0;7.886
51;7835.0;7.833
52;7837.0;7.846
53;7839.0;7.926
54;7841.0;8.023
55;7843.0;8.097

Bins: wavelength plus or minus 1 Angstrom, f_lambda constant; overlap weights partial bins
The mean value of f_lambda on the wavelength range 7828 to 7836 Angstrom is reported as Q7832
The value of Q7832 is 7.94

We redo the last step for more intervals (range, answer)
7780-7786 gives 8.03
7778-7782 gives 8.05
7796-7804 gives 8.07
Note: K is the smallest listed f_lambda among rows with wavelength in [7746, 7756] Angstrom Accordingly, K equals 7.773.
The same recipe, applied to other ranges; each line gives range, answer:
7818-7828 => 8.134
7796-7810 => 7.976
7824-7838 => 7.833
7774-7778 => 8.02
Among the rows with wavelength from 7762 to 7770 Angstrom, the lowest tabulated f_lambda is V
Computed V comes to 8.086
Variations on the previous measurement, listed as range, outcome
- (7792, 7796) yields 8.049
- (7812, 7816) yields 8.038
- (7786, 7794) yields 7.965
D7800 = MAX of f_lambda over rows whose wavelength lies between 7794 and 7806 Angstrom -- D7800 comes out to 8.148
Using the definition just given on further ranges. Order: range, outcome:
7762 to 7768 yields 8.323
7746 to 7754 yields 7.925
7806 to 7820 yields 8.211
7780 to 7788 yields 8.054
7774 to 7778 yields 8.039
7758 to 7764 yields 8.336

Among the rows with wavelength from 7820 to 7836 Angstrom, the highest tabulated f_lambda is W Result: 8.248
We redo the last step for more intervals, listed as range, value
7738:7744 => 8.121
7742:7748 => 8.104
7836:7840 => 7.926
